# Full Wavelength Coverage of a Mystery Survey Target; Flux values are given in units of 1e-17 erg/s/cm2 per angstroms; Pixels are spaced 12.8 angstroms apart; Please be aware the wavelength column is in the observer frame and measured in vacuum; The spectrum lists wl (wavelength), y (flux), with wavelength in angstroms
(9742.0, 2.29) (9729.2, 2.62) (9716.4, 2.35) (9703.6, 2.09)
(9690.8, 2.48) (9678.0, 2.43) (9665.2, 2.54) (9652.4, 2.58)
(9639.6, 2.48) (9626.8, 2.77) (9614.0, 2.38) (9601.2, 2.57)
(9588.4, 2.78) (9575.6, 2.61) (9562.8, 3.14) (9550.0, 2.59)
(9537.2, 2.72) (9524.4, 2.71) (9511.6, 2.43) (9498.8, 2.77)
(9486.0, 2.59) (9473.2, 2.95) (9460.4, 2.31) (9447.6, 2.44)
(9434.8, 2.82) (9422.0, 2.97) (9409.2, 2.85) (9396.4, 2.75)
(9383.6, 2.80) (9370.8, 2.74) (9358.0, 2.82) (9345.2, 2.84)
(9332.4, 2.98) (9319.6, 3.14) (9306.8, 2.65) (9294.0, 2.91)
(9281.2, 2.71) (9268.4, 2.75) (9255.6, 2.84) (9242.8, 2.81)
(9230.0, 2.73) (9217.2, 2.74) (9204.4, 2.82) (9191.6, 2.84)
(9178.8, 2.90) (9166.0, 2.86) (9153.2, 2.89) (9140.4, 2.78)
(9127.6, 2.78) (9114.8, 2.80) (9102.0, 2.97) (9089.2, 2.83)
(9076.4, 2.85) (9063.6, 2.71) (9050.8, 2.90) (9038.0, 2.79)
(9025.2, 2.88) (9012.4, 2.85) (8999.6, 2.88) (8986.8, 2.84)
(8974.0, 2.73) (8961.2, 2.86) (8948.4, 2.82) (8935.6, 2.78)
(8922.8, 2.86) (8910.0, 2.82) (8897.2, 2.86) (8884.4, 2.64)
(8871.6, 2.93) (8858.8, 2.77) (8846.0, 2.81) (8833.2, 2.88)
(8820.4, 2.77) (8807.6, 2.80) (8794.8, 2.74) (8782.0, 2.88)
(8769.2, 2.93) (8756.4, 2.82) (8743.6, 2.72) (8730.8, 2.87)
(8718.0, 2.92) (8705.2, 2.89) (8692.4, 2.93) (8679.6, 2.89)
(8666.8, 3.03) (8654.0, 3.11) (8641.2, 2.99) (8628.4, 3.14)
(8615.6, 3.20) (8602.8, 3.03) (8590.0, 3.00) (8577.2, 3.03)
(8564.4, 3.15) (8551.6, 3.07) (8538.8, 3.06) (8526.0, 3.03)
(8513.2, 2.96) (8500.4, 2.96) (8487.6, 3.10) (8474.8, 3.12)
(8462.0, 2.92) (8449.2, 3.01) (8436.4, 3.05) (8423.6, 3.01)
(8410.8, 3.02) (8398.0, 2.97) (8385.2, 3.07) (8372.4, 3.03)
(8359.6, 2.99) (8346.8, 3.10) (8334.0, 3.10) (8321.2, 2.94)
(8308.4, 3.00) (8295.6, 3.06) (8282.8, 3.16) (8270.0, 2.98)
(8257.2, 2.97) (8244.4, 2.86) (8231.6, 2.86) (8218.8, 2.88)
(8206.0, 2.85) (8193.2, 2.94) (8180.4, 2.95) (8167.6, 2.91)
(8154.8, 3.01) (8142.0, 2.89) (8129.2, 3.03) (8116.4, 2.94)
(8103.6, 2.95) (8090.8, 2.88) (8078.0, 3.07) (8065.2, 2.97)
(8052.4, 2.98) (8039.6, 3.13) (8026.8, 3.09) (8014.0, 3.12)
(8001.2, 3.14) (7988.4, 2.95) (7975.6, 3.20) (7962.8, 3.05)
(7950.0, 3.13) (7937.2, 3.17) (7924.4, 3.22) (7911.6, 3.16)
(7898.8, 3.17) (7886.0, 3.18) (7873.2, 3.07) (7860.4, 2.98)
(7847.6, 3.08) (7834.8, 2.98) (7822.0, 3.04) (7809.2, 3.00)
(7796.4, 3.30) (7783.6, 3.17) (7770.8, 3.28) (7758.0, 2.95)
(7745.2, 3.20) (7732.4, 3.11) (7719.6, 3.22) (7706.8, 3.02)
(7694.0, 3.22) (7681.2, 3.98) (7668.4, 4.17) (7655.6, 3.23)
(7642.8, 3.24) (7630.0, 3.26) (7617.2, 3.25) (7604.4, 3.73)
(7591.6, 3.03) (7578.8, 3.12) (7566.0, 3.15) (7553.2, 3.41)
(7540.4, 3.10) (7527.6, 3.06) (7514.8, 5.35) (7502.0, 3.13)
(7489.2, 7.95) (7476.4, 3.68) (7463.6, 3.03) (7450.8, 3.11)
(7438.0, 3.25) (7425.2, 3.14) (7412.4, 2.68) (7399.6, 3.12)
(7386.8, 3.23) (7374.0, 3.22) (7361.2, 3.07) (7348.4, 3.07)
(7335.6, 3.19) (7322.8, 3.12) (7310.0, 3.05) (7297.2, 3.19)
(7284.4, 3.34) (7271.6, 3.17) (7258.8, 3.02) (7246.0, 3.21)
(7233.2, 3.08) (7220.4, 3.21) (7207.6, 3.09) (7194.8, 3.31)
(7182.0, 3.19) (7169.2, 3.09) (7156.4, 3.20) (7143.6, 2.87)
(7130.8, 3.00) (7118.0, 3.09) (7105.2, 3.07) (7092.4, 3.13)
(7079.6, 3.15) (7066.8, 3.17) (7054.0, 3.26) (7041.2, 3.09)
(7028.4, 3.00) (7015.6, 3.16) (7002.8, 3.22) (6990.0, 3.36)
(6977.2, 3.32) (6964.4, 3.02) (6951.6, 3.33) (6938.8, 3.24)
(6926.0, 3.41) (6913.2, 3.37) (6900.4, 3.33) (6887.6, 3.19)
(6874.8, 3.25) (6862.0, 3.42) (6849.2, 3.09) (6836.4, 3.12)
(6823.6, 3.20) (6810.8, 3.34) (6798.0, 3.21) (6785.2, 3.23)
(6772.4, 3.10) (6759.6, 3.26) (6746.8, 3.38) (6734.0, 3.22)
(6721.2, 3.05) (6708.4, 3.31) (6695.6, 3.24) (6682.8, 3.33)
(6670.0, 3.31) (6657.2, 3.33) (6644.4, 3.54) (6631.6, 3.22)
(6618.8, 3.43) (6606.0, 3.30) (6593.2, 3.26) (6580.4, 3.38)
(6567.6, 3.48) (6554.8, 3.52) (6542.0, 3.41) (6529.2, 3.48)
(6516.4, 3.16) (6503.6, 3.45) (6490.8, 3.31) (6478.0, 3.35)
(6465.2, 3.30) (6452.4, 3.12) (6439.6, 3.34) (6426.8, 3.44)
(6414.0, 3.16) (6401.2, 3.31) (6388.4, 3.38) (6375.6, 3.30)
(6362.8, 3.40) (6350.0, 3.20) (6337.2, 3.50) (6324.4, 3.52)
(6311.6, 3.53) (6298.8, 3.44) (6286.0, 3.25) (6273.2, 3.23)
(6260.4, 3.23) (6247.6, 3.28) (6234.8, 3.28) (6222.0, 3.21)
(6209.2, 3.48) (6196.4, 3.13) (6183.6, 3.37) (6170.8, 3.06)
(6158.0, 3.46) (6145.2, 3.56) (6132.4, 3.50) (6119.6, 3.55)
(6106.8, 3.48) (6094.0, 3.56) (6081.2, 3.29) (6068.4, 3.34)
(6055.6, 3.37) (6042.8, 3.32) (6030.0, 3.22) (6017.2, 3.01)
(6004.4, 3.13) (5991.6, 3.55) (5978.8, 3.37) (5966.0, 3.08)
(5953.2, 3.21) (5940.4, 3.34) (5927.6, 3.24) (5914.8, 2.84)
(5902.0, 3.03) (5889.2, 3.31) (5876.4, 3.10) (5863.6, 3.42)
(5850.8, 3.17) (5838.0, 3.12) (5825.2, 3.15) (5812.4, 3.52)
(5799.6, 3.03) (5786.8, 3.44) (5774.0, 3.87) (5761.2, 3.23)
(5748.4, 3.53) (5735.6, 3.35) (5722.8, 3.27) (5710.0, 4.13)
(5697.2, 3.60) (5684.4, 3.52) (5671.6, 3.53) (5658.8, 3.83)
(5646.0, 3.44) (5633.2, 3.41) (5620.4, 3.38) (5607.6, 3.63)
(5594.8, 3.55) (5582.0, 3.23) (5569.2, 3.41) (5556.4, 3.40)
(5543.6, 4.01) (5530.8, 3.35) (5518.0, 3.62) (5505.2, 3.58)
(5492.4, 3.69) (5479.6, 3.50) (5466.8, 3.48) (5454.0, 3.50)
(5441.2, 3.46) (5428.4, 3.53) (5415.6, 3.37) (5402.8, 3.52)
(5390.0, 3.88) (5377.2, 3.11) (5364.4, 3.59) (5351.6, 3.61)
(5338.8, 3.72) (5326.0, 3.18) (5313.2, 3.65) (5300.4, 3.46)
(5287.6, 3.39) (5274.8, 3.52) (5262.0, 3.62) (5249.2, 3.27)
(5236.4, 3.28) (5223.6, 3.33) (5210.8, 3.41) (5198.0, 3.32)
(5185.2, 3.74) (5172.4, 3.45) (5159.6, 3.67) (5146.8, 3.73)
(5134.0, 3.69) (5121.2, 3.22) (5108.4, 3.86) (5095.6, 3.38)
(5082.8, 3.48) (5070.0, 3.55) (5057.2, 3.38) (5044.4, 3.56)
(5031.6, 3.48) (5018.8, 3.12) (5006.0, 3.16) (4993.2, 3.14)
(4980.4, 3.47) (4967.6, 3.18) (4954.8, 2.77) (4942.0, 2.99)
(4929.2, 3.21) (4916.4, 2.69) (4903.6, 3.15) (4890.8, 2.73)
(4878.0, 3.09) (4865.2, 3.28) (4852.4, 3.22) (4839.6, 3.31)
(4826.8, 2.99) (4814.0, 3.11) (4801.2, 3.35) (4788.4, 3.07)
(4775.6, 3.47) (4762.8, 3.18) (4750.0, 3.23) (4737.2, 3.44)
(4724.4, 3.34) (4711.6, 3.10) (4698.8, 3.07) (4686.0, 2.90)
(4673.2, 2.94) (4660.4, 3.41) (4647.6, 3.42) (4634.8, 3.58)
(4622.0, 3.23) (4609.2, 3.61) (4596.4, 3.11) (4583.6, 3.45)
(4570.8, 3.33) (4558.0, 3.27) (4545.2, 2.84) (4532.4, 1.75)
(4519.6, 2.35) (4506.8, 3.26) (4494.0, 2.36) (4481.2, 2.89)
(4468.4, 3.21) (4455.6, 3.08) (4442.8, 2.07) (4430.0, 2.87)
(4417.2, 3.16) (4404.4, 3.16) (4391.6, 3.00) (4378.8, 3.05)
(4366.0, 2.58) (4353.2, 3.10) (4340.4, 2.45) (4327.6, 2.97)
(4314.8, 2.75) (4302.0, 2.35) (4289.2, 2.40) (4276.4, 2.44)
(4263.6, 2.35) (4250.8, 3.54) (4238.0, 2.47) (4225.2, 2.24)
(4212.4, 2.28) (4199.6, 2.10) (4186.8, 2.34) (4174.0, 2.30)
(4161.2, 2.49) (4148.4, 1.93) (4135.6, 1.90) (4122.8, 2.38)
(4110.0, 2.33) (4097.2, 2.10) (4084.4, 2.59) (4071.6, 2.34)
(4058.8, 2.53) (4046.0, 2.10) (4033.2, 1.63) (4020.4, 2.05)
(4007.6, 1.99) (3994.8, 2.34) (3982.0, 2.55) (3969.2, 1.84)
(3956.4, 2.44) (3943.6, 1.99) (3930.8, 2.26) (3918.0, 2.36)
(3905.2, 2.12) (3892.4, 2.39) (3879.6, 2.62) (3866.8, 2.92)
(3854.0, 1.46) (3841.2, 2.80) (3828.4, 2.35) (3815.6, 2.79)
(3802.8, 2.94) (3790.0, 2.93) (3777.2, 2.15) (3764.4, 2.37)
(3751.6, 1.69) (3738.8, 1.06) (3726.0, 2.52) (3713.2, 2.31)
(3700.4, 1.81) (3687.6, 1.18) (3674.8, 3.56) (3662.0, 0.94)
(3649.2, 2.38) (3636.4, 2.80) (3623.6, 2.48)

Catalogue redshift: 0.141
